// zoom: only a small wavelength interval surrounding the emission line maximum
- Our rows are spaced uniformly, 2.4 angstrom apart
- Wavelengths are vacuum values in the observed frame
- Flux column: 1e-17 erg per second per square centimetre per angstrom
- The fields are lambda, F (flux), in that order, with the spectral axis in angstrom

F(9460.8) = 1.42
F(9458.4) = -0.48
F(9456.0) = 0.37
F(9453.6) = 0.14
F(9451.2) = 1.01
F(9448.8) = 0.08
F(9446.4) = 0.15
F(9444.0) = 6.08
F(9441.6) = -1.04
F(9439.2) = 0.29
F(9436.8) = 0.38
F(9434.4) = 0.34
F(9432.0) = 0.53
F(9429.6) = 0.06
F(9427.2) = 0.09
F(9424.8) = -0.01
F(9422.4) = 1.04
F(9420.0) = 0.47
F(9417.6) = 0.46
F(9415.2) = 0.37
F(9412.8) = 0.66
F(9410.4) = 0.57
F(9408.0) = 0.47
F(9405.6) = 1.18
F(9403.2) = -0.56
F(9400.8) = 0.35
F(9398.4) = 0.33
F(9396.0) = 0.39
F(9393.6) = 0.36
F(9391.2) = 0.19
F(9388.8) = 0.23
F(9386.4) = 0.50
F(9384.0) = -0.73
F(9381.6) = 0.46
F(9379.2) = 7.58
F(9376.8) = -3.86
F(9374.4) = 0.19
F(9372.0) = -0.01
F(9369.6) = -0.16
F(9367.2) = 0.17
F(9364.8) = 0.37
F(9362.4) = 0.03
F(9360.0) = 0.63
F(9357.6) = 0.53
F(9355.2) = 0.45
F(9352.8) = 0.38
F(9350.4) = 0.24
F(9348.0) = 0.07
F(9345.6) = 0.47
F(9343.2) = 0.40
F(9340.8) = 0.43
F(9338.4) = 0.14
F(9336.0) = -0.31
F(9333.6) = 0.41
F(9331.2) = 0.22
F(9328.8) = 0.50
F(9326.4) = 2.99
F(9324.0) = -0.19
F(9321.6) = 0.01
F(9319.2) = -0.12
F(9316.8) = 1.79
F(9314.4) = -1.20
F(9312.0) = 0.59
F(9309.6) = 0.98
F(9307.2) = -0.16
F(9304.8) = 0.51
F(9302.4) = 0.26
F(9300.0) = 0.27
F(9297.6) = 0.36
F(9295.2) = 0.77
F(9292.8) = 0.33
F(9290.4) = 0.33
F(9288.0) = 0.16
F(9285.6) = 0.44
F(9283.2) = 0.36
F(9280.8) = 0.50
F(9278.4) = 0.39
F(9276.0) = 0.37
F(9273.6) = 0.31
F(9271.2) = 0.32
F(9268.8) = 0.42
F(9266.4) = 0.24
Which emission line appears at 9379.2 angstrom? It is [O III]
